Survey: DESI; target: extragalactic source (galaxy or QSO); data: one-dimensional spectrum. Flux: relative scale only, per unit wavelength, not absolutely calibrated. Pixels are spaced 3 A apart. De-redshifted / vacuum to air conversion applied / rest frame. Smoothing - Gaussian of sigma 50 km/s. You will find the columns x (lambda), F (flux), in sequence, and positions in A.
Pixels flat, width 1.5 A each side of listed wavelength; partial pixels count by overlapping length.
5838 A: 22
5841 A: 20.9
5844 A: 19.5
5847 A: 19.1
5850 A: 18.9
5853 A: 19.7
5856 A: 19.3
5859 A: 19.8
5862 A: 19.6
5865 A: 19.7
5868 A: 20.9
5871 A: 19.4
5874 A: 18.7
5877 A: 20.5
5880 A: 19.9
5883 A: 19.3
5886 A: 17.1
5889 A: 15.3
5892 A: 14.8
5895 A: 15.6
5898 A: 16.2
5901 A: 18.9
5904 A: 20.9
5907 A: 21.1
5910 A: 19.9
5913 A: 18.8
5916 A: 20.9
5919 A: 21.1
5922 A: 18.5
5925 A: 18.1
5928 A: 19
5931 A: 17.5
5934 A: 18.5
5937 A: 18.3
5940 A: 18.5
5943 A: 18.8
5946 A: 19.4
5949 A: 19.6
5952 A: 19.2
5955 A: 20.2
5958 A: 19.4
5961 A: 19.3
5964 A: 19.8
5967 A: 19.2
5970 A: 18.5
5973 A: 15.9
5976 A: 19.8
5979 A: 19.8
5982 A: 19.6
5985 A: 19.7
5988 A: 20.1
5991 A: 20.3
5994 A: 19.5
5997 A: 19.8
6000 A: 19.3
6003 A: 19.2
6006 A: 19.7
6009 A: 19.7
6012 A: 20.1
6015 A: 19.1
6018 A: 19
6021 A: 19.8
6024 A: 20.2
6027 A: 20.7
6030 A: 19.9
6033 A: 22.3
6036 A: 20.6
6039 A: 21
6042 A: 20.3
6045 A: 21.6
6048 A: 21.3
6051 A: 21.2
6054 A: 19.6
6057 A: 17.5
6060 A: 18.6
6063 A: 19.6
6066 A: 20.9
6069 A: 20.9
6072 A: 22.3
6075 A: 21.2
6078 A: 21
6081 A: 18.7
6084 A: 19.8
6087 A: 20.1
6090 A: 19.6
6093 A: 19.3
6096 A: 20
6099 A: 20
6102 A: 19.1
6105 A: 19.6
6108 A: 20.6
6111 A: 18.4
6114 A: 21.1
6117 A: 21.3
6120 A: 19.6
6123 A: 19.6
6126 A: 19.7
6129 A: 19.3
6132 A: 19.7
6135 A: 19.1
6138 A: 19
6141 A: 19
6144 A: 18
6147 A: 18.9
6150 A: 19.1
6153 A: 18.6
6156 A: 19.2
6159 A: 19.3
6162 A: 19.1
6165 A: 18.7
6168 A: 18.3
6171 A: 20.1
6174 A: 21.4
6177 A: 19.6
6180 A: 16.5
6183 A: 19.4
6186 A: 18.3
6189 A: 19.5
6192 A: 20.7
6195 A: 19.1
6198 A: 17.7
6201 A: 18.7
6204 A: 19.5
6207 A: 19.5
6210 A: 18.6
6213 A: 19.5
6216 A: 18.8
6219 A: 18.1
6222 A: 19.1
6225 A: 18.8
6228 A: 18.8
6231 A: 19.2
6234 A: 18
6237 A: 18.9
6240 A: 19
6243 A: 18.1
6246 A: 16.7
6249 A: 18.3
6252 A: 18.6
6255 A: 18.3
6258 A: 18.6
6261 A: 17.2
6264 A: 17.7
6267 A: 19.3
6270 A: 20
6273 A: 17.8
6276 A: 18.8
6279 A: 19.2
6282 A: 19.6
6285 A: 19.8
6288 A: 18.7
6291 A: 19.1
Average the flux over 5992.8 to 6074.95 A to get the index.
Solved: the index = 20.2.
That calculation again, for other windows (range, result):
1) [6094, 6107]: 19.7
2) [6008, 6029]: 19.8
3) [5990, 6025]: 19.6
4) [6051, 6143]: 19.8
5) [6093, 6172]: 19.4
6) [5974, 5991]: 19.7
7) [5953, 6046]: 19.8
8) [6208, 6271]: 18.5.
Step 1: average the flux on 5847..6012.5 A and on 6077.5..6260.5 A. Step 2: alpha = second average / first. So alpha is 1.00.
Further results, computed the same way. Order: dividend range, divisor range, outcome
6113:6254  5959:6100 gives 0.96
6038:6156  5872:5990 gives 1.05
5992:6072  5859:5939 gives 1.07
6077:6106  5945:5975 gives 1.03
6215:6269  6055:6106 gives 0.93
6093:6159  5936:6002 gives 1.01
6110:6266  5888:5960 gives 1.01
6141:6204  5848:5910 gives 1.01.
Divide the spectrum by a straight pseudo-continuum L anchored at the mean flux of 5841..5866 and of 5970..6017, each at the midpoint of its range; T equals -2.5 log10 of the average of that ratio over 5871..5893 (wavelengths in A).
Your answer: 0.08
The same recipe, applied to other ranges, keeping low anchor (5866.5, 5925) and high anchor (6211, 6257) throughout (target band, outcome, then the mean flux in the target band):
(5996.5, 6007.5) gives -0.042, 19.5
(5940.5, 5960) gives -0.035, 19.4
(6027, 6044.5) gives -0.118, 20.9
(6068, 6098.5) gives -0.090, 20.3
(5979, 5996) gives -0.062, 19.8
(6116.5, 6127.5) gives -0.073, 19.9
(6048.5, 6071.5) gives -0.070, 19.9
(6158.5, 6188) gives -0.027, 19.1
